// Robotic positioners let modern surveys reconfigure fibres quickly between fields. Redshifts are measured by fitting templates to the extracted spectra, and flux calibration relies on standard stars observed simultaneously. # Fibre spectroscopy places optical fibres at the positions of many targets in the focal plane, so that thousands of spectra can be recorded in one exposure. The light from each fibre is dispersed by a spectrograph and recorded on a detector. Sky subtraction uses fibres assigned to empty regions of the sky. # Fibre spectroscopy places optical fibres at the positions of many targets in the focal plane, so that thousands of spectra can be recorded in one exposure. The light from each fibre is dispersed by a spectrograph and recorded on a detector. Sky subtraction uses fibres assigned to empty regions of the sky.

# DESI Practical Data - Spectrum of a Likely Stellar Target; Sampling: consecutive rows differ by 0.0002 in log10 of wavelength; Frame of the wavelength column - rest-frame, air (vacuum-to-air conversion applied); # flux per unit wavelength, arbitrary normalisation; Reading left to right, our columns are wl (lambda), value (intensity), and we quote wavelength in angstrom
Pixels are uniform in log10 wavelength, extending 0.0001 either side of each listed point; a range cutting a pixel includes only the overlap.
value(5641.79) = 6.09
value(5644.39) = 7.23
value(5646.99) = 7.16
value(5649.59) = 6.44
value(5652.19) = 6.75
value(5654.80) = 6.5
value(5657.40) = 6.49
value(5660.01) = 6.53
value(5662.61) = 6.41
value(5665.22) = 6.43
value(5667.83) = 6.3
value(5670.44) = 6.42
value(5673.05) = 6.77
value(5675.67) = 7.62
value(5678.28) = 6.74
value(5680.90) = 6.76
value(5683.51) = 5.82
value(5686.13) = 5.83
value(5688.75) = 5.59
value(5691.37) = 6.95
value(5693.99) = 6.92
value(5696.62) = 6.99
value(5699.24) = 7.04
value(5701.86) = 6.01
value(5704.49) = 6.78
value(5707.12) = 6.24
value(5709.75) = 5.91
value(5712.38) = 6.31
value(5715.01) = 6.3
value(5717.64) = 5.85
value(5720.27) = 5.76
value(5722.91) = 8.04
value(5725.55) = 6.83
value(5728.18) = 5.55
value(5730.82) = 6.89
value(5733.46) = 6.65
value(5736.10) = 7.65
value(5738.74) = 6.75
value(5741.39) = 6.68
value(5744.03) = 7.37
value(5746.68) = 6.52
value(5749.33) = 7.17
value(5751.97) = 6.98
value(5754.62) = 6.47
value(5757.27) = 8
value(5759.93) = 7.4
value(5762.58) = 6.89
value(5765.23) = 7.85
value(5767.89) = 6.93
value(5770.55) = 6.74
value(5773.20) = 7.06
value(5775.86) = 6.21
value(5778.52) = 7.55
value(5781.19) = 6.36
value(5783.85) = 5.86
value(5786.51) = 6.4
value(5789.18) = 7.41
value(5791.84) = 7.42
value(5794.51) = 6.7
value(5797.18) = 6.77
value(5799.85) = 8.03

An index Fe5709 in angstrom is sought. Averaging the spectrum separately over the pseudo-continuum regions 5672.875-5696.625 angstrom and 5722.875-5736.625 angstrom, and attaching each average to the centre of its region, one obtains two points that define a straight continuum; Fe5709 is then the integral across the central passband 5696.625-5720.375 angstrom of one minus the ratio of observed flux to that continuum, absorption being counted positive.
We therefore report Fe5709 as 1.33 angstrom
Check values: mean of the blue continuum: 6.57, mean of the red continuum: 6.79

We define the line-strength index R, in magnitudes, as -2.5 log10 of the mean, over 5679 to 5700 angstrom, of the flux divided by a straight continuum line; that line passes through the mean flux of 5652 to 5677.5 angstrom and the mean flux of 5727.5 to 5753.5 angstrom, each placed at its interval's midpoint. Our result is 0.04 mag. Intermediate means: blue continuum 6.62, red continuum 6.85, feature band 6.48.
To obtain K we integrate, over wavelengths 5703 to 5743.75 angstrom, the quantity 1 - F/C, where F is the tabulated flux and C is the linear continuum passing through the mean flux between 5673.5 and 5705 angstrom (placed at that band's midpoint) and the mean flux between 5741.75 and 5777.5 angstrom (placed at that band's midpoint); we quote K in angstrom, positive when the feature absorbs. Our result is 1.5 angstrom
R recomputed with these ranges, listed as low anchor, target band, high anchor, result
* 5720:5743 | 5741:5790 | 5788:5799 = 0.01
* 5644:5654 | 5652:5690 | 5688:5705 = 0.05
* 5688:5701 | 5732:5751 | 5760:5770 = 0.01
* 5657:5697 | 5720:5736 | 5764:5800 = -0.01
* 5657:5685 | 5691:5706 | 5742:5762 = 0.00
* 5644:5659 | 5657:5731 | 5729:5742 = 0.05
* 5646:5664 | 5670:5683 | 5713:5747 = -0.03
